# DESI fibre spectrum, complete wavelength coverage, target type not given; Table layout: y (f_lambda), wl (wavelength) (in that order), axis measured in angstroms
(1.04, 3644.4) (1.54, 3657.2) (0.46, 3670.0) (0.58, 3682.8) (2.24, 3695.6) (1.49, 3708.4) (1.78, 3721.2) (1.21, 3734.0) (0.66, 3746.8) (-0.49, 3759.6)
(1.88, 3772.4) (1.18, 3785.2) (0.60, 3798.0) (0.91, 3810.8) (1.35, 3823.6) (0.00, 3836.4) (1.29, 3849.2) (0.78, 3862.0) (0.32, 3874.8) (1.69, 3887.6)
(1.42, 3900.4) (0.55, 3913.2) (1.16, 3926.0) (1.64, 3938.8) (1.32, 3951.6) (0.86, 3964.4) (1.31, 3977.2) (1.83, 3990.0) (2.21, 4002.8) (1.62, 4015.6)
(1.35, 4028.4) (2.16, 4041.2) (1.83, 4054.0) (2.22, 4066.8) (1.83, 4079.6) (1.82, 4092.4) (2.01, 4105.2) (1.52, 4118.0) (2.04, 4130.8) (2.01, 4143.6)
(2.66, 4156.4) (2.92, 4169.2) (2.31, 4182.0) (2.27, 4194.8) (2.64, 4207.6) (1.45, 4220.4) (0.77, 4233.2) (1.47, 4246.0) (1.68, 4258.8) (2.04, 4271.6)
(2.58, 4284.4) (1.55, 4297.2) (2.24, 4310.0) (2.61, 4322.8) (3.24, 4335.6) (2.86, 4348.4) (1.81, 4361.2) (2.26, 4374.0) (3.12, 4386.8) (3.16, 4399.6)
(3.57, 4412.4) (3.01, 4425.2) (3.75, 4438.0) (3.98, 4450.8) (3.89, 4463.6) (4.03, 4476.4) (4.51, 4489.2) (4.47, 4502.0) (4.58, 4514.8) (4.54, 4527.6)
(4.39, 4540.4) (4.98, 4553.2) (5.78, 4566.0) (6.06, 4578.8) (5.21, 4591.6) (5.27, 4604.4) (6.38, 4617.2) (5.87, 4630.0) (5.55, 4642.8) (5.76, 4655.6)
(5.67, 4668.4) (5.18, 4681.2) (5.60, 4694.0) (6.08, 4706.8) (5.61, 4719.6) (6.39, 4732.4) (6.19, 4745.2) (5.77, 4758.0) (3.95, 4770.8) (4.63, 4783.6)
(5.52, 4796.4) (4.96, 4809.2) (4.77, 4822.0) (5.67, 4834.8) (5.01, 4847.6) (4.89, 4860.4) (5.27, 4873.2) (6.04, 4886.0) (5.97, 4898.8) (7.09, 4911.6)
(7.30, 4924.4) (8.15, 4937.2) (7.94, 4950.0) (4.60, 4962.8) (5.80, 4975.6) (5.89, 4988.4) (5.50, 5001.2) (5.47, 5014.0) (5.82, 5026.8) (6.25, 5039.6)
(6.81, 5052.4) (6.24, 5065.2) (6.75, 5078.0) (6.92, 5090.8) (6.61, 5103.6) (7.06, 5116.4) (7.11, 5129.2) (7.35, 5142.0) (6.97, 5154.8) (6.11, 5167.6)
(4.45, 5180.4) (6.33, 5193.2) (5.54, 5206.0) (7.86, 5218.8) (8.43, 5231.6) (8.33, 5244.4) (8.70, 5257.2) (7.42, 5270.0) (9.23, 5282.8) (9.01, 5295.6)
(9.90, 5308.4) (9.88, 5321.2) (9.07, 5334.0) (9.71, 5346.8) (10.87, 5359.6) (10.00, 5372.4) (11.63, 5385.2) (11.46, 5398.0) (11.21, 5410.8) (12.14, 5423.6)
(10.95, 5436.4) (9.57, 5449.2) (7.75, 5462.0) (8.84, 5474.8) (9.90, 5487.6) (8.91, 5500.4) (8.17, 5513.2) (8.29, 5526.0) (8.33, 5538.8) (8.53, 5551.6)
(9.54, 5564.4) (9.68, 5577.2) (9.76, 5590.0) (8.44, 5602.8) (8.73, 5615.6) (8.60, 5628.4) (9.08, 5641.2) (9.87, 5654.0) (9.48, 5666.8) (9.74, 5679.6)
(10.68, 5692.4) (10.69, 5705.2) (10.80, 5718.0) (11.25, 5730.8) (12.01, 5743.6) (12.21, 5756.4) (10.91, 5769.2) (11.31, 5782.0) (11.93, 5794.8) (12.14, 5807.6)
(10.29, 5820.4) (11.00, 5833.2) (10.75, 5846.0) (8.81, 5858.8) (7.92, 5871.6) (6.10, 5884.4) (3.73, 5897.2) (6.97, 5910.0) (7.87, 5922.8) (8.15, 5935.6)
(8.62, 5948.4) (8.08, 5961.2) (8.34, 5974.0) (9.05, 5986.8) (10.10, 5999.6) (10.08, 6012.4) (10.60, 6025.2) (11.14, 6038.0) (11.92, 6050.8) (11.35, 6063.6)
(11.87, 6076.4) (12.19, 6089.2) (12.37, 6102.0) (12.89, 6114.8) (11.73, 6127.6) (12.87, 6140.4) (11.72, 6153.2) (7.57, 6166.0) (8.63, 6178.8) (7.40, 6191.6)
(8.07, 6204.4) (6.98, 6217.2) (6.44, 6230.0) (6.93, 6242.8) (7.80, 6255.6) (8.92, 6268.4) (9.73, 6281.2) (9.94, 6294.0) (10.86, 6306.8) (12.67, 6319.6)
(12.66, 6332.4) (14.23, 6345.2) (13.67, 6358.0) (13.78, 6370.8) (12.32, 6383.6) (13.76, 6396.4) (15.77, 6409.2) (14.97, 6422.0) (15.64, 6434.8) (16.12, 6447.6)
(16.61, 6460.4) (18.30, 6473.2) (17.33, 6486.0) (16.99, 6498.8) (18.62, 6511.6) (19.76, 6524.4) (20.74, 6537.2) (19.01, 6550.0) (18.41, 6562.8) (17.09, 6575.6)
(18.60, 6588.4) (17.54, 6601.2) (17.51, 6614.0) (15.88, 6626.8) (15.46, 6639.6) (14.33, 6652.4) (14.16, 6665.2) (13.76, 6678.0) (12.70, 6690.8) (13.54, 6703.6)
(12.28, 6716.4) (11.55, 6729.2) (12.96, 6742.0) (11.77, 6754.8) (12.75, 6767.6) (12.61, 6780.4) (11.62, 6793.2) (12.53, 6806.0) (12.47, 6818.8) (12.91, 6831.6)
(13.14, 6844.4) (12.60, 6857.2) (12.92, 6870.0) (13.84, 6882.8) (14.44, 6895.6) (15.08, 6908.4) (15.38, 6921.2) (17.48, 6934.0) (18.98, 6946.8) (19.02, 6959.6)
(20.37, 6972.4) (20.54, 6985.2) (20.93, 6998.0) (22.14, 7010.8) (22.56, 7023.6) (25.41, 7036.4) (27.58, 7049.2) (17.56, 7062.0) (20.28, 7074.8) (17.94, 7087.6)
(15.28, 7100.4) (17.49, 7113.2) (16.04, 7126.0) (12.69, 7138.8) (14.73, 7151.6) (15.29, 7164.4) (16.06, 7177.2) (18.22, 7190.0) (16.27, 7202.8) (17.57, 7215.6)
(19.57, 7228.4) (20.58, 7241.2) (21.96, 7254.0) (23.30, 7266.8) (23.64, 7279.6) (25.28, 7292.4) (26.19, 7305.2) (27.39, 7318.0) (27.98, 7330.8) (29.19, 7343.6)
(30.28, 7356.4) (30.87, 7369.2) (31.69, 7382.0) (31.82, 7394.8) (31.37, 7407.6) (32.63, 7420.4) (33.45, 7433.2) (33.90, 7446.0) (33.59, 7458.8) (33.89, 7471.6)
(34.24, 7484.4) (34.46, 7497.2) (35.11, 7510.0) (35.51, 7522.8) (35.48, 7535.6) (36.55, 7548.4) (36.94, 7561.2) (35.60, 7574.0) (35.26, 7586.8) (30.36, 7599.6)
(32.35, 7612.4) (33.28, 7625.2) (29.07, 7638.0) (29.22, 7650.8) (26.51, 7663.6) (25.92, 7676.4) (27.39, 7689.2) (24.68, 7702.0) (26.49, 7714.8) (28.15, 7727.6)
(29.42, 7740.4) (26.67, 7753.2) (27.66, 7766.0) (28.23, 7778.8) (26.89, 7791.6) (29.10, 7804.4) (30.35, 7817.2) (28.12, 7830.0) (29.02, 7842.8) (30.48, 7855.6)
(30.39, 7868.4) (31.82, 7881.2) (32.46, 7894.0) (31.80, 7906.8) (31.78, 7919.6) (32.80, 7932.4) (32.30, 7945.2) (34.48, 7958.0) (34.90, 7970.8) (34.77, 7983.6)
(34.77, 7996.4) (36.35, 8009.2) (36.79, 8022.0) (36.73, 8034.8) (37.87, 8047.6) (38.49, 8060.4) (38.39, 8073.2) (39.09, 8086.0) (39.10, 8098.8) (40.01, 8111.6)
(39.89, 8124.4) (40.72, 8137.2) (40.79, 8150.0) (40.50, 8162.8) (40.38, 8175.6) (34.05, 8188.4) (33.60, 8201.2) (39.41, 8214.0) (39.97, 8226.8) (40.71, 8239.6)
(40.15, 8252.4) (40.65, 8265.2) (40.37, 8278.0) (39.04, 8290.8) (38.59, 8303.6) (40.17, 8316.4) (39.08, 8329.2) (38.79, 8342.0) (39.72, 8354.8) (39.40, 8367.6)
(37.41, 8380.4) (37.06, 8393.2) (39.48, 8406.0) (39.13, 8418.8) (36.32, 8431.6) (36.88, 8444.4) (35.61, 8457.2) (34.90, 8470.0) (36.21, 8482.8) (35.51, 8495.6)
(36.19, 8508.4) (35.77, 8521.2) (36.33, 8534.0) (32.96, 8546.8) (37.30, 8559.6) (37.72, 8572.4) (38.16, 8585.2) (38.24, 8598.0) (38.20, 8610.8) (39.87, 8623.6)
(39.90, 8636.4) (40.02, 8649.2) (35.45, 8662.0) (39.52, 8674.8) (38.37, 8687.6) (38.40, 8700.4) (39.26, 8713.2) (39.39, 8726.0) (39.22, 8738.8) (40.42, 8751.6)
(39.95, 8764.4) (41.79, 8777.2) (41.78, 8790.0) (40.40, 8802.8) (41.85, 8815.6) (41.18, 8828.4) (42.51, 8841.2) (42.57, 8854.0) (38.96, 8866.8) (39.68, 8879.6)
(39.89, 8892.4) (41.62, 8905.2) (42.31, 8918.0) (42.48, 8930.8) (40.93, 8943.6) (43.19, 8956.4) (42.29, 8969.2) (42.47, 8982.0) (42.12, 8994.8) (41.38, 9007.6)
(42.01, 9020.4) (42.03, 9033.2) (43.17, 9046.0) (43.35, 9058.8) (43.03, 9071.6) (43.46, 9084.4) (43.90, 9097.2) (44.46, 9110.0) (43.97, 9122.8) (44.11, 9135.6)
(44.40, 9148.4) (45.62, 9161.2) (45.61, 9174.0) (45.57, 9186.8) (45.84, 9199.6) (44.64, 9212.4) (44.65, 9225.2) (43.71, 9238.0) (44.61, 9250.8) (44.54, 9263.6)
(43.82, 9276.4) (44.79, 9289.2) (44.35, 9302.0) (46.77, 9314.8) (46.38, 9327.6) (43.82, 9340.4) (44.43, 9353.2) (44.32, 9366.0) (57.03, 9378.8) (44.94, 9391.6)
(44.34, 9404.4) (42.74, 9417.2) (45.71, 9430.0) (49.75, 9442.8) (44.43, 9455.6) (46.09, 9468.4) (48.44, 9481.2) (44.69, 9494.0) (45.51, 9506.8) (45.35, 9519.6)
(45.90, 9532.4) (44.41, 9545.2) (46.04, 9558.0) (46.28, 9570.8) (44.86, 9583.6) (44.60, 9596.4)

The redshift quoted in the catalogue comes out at 0.00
